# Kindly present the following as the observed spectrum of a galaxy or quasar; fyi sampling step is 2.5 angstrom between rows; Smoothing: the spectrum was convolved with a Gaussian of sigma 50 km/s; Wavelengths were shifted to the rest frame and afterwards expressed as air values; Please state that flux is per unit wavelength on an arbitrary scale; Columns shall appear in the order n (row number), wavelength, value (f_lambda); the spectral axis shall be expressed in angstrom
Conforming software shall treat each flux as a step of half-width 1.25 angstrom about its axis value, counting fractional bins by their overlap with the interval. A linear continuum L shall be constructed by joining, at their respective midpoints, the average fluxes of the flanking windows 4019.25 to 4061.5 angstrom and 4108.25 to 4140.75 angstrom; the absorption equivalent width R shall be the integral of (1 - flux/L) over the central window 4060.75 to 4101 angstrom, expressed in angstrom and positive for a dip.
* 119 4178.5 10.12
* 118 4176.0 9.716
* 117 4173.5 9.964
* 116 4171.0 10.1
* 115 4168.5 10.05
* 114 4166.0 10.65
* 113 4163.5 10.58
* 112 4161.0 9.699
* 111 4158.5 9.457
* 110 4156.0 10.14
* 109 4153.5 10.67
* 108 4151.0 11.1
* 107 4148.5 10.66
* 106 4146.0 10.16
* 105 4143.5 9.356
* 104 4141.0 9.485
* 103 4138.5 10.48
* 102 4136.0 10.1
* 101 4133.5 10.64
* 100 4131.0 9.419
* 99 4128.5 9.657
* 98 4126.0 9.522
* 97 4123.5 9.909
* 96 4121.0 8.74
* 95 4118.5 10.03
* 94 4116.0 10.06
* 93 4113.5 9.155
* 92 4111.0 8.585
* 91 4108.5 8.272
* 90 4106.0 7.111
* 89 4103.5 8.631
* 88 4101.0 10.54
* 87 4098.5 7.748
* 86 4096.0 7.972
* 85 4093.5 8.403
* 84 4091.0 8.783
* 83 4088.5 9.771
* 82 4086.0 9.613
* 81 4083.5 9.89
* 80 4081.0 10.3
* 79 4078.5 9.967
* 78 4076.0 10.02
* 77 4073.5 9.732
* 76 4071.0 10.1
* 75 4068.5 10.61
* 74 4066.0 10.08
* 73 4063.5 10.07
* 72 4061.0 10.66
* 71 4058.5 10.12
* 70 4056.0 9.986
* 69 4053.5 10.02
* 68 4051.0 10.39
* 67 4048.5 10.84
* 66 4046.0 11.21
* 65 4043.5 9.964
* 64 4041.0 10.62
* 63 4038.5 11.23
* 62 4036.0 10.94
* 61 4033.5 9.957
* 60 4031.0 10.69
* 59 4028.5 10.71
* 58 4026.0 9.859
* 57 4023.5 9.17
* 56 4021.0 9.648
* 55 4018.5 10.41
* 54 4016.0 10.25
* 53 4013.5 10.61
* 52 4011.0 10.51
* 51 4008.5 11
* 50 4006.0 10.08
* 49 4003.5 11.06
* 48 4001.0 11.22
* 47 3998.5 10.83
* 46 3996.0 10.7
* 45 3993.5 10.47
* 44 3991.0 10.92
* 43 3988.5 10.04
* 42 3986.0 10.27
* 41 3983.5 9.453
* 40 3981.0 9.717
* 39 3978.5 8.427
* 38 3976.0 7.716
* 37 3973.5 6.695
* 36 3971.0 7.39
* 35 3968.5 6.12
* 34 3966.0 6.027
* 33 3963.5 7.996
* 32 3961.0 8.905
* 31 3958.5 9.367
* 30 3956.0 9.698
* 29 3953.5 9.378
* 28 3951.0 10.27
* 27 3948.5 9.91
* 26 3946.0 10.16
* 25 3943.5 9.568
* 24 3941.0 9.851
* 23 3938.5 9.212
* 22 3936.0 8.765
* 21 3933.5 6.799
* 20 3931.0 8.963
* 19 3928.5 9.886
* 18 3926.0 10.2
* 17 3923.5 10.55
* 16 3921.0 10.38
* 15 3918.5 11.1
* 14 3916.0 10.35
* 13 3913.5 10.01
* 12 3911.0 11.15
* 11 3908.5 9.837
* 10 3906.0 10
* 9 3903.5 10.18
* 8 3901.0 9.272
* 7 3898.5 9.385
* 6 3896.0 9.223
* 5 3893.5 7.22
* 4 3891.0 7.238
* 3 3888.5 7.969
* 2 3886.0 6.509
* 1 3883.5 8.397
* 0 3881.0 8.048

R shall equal 1.6 angstrom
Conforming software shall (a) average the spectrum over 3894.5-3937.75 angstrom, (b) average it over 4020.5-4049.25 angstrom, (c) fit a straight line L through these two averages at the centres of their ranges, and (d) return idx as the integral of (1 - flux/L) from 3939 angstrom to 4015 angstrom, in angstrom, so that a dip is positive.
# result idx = 4.64 angstrom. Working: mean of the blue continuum 9.75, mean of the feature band 9.48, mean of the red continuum 10.4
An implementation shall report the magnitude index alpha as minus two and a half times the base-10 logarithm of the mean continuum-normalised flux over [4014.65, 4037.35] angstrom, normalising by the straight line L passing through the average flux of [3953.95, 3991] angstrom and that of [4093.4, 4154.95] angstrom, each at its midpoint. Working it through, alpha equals -0.15 mag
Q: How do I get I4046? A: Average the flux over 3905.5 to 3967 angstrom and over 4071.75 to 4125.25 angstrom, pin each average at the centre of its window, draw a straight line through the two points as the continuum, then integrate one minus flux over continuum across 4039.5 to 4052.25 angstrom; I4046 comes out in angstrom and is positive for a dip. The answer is -1.8 angstrom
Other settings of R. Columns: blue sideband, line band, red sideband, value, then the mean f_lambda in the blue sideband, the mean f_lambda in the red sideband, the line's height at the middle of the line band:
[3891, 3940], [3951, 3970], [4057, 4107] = 2.4 angstrom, 9.55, 9.52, 9.54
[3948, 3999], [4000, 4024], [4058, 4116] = -3.3 angstrom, 9.02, 9.4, 9.15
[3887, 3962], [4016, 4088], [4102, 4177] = -4.5 angstrom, 9.49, 9.74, 9.64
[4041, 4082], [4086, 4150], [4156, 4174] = 5.2 angstrom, 10.3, 10.1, 10.2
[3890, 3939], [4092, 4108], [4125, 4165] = 2.5 angstrom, 9.5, 10.1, 9.96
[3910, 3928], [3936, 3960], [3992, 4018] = 2.0 angstrom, 10.5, 10.7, 10.6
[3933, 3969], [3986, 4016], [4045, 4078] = -3.5 angstrom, 8.9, 10.3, 9.52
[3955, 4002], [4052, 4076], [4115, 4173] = -1.5 angstrom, 9.04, 10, 9.55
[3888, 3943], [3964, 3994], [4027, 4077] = 4.1 angstrom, 9.46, 10.4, 9.89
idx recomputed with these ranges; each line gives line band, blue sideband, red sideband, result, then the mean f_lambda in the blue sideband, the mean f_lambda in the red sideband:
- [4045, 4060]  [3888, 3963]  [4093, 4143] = -1.8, 9.49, 9.24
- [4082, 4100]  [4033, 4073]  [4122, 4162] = 2.3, 10.4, 10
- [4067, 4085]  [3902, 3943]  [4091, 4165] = -0.9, 9.82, 9.52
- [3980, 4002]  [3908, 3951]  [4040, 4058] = -0.6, 9.82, 10.4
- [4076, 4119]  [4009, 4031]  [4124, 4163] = 4.2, 10.2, 10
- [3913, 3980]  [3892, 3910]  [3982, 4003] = 5.7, 9.3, 10.5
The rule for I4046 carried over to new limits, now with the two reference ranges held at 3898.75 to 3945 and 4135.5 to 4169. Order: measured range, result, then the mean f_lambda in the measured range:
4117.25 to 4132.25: 0.9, 9.55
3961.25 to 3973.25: 3.4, 7.04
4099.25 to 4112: 1.9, 8.59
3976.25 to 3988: 0.6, 9.35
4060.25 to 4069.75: -0.3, 10.3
